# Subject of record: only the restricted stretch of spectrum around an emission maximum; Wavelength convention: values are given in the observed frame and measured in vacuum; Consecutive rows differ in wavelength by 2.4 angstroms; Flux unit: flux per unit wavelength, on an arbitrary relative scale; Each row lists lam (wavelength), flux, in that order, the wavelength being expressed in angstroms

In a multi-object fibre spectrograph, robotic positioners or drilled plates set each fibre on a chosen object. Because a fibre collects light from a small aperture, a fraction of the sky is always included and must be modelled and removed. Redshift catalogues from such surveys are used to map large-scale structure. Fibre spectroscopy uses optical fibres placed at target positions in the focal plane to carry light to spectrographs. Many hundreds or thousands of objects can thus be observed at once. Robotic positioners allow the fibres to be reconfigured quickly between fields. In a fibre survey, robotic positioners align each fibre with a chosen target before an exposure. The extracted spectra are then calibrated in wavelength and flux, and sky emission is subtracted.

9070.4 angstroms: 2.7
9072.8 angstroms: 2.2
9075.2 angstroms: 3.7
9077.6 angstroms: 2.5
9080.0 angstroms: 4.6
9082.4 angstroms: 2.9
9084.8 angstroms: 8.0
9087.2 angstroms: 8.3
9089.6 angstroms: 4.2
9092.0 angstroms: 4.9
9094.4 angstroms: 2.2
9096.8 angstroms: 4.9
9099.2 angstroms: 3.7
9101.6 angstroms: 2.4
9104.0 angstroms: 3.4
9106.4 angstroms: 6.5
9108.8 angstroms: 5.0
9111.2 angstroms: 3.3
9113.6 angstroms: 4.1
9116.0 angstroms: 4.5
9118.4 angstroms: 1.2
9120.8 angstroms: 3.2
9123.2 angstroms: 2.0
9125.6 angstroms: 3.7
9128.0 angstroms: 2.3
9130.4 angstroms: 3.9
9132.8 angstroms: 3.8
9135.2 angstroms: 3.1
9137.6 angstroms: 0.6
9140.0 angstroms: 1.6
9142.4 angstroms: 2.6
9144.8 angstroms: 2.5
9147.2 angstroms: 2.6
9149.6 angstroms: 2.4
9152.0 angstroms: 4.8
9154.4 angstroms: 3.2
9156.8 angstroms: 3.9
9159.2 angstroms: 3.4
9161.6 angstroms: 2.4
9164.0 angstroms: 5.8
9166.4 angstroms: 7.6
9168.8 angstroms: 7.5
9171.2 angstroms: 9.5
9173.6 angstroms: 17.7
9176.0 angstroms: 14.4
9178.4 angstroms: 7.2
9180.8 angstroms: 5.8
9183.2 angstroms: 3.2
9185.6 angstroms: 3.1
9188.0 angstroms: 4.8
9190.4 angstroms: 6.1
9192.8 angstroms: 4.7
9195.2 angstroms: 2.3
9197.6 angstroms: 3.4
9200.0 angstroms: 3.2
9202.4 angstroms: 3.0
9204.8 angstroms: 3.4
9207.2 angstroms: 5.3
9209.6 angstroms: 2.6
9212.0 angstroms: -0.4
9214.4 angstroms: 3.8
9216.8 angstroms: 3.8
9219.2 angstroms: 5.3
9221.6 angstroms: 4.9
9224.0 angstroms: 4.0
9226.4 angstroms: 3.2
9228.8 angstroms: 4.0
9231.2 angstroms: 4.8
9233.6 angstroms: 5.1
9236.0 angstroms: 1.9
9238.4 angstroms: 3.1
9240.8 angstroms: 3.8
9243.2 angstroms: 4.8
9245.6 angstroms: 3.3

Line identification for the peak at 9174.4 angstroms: [O III]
